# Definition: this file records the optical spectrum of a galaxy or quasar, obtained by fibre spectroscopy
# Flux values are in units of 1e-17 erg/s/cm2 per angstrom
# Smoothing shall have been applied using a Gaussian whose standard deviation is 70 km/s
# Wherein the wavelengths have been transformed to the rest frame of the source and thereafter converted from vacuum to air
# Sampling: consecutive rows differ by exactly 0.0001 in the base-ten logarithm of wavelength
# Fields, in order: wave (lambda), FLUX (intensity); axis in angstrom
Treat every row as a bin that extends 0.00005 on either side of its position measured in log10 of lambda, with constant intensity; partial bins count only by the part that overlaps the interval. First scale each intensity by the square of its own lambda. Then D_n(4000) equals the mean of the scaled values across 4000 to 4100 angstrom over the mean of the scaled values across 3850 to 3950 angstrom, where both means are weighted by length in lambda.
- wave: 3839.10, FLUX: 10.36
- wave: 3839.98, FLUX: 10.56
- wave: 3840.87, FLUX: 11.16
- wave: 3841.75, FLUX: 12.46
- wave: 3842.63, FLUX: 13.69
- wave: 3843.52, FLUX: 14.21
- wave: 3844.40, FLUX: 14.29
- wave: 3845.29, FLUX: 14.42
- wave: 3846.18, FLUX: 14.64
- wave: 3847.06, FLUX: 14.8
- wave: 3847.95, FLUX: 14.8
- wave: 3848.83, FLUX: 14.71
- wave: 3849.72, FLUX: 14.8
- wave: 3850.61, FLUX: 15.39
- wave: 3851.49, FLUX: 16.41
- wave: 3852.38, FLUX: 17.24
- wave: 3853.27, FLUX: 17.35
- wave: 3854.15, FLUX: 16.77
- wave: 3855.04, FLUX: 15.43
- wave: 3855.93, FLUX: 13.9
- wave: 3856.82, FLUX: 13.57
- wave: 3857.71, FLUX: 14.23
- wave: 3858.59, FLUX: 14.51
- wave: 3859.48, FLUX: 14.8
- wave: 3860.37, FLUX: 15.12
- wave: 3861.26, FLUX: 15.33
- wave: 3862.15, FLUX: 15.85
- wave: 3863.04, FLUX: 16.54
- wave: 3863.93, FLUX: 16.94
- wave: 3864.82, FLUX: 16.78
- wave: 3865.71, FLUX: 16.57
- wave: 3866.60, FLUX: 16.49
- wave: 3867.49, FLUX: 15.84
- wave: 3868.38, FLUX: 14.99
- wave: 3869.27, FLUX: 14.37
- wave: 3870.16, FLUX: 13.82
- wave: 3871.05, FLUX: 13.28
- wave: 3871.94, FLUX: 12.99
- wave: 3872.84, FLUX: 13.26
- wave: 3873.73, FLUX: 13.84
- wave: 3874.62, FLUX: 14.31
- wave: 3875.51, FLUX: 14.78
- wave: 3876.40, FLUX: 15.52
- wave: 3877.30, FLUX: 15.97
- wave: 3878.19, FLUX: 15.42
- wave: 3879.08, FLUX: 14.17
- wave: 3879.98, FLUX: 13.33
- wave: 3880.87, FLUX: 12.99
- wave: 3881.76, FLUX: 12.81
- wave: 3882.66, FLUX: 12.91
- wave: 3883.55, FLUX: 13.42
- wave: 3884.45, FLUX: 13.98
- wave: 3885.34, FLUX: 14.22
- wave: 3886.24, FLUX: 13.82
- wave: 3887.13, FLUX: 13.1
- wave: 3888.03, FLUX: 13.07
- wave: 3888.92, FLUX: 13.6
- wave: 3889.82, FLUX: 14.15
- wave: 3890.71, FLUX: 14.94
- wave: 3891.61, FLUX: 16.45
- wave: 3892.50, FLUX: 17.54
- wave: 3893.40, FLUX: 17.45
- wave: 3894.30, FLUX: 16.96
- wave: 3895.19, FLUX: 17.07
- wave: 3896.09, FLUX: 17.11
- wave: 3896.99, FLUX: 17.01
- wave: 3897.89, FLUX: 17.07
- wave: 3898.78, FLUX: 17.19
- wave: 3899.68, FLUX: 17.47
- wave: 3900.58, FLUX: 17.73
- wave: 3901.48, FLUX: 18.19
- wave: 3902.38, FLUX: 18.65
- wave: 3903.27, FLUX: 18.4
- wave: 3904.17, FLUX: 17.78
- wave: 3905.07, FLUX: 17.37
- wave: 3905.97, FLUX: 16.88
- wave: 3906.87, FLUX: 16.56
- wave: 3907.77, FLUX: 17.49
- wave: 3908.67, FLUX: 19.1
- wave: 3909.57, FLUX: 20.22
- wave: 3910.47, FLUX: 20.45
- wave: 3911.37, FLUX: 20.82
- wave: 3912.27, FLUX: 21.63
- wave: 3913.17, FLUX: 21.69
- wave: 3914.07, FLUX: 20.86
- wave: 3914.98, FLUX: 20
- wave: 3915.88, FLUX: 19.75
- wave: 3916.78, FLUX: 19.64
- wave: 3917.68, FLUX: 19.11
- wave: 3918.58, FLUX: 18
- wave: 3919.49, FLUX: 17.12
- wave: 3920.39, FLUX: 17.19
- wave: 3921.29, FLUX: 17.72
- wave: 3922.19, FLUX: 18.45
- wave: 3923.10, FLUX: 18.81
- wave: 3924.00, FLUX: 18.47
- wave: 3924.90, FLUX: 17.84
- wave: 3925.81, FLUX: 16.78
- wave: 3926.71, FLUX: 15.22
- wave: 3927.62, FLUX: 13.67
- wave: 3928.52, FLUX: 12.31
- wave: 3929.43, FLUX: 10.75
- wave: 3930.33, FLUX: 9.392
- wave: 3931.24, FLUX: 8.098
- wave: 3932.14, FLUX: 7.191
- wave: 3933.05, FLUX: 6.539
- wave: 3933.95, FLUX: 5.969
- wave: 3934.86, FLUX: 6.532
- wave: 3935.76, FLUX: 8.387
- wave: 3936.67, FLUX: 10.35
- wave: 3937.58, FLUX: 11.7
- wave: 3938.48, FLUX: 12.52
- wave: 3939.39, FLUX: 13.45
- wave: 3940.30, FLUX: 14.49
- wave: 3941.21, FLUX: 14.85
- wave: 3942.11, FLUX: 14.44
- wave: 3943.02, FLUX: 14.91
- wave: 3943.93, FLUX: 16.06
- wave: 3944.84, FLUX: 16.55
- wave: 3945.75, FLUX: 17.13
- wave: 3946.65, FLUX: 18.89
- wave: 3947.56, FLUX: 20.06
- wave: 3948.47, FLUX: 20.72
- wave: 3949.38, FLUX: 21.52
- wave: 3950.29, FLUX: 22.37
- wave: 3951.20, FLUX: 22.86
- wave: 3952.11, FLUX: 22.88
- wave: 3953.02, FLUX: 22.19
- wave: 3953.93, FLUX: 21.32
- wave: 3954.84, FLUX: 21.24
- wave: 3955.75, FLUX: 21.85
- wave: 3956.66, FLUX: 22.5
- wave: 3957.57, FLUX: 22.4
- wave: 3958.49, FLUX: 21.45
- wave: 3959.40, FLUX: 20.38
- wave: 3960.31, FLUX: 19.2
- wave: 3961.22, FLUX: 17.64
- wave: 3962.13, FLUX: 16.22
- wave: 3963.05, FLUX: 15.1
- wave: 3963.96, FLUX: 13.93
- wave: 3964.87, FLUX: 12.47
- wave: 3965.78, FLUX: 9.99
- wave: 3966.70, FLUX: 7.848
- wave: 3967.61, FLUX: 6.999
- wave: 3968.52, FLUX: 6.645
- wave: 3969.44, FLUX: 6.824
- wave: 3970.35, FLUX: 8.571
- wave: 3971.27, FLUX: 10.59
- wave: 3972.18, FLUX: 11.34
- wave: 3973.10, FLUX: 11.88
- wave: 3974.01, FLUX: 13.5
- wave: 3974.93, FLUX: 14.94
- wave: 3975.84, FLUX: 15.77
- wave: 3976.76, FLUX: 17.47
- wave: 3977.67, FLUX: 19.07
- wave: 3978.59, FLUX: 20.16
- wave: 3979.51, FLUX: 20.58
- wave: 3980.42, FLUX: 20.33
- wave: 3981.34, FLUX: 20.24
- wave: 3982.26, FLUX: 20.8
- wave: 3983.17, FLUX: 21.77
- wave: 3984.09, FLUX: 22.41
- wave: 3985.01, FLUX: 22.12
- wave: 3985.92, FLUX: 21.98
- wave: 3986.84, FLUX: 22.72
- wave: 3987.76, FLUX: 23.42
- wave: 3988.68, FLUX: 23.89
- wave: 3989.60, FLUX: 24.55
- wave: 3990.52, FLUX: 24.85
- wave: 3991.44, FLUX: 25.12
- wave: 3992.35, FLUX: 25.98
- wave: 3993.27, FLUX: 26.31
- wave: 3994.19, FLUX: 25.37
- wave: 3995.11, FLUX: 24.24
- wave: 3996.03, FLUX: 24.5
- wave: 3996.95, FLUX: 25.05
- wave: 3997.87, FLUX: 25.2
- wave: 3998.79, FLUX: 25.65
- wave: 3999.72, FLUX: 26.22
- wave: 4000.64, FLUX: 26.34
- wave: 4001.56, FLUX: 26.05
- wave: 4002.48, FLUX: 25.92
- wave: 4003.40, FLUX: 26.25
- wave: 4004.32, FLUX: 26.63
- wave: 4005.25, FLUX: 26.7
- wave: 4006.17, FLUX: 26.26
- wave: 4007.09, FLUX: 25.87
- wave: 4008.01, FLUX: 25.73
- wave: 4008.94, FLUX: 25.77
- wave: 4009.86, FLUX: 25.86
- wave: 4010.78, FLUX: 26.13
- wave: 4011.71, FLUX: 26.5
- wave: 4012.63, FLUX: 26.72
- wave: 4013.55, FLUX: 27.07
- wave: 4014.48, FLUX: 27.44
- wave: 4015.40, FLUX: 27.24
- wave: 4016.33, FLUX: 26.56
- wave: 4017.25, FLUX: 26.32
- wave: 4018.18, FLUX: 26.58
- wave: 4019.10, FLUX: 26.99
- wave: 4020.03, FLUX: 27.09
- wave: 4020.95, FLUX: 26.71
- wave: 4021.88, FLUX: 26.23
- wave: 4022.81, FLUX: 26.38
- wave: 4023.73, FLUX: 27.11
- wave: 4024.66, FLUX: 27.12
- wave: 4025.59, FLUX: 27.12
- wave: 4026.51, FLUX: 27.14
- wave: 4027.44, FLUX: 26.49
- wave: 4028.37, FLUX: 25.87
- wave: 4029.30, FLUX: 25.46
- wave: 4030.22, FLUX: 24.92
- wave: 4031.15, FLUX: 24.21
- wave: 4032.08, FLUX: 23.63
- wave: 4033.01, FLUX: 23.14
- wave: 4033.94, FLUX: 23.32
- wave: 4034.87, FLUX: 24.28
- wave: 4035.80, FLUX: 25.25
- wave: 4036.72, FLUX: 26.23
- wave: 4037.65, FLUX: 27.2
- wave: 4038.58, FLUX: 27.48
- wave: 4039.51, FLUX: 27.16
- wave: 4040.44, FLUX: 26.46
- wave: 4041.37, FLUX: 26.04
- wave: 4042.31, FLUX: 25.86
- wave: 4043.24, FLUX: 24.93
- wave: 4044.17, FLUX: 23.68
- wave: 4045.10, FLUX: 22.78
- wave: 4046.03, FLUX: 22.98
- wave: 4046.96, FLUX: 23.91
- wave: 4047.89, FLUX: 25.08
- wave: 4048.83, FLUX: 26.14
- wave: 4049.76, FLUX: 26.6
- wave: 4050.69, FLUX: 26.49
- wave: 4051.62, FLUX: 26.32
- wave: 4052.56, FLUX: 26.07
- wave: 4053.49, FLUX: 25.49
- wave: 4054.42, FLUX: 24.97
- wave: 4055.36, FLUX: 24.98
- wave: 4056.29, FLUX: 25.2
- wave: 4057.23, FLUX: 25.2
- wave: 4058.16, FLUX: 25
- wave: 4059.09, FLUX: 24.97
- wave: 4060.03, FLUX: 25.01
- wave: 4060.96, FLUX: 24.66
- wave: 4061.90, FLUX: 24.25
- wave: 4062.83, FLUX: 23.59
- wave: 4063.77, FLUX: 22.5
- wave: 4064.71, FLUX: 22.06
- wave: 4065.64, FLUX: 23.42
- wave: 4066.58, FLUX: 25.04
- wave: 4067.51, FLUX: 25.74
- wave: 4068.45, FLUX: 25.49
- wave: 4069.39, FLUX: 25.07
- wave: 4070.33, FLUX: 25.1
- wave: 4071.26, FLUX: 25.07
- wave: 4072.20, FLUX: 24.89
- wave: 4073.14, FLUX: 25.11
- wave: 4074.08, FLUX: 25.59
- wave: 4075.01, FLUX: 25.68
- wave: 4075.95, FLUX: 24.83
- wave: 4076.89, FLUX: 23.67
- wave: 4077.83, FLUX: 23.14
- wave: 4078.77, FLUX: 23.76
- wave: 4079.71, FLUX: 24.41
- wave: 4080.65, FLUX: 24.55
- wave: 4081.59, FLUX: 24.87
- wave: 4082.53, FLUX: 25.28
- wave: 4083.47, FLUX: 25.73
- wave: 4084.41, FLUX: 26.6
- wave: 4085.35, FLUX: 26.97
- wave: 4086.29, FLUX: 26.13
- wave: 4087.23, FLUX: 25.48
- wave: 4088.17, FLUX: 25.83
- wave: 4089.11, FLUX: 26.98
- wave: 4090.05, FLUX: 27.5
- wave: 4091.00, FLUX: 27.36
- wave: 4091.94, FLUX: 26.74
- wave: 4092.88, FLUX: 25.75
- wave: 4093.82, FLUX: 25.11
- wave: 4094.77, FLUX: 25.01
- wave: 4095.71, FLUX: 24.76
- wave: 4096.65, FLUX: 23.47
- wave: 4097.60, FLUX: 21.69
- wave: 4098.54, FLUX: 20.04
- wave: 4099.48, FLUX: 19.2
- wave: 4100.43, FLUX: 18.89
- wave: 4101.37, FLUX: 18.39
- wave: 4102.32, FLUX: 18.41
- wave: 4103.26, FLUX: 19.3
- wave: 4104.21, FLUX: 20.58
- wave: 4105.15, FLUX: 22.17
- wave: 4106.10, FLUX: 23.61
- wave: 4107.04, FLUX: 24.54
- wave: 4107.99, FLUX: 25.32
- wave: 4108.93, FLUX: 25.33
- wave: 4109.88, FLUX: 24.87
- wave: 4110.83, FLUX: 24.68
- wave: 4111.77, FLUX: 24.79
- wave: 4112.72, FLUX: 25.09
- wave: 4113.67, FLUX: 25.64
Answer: 1.8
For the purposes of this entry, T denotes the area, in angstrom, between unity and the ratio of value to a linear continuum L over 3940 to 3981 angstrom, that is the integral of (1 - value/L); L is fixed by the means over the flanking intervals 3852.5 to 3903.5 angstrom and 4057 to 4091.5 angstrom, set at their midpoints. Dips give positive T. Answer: 5.7 angstrom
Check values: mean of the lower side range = 15.3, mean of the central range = 16.6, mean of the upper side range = 25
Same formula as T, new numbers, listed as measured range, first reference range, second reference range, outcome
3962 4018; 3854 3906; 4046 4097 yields 0.1 angstrom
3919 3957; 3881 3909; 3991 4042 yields 7.6 angstrom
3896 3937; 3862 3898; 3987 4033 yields 3.8 angstrom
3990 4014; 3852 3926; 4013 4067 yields -2.8 angstrom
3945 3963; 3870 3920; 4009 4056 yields 0.0 angstrom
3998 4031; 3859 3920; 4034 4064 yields -4.4 angstrom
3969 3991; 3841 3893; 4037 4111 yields 2.0 angstrom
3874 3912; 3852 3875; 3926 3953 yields -3.5 angstrom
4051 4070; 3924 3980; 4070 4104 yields -2.0 angstrom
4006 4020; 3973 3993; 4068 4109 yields -3.0 angstrom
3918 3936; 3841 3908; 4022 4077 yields 4.8 angstrom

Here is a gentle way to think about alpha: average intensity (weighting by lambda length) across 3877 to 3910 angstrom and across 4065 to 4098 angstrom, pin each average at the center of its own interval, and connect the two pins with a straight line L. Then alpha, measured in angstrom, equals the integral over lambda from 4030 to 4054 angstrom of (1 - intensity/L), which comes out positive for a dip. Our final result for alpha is -2.0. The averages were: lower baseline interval 16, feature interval 25.2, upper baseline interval 25.2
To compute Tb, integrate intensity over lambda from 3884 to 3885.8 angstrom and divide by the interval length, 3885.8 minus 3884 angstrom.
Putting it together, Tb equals 14.1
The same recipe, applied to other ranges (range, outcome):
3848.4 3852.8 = 15.7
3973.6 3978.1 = 16.2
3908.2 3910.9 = 19.9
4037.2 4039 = 27.3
